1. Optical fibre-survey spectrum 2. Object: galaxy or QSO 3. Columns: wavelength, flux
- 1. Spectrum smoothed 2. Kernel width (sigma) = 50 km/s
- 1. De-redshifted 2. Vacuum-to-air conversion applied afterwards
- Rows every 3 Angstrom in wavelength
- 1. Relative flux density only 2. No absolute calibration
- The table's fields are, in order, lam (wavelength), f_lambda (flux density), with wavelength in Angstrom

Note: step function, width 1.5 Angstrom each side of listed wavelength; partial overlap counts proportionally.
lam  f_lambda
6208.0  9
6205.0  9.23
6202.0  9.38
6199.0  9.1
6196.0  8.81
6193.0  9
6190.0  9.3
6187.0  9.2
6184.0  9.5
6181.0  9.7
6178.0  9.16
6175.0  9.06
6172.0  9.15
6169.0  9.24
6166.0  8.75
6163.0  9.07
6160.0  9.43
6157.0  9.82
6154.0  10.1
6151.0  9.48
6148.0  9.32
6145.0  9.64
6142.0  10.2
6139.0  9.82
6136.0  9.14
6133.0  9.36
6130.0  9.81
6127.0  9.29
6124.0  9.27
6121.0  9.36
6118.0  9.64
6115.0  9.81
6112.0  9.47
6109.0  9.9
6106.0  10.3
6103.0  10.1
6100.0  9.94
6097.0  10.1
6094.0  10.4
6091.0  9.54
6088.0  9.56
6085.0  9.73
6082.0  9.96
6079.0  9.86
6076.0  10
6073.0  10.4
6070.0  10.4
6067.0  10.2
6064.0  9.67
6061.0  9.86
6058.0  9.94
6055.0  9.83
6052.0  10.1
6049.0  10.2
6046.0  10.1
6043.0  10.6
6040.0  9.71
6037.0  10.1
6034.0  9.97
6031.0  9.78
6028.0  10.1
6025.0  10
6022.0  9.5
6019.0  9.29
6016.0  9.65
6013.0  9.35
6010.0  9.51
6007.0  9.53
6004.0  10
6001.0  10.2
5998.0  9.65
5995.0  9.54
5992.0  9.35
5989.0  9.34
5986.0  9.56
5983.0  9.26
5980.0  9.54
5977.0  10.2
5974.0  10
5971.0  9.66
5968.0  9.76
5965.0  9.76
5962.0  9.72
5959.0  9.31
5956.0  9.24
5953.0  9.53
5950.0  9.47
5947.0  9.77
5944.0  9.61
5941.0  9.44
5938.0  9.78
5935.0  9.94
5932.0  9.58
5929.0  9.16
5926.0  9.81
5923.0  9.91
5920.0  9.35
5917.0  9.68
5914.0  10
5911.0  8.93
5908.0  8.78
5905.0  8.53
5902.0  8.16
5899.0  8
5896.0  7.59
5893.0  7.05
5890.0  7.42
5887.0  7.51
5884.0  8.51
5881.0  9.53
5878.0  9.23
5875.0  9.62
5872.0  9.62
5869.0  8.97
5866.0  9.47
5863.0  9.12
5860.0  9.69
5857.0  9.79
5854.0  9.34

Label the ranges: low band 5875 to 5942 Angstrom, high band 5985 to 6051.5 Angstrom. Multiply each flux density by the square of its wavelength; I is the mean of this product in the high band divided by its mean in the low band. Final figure 1.14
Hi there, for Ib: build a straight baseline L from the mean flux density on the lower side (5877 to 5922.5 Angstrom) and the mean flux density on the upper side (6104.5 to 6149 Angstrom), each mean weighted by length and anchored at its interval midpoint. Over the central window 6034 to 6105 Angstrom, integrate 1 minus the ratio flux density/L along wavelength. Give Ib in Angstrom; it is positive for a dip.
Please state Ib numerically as -5.0 Angstrom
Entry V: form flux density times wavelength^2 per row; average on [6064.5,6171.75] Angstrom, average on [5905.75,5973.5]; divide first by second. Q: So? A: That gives 1.1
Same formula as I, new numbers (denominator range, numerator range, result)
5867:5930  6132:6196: 1.16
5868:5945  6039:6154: 1.17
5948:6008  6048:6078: 1.07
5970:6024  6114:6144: 1.04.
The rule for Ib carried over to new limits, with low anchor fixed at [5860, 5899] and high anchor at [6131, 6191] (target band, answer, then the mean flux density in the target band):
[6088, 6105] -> -1.4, 9.98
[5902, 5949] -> -3.5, 9.44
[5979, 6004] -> -1.7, 9.58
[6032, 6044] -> -1.3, 10.1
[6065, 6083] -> -1.8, 10.1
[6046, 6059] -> -1.3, 10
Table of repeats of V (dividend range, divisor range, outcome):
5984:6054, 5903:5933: 1.08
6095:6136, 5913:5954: 1.07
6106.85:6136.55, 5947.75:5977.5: 1.04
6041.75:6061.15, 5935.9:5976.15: 1.08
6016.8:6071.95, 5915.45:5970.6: 1.07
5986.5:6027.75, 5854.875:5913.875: 1.15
